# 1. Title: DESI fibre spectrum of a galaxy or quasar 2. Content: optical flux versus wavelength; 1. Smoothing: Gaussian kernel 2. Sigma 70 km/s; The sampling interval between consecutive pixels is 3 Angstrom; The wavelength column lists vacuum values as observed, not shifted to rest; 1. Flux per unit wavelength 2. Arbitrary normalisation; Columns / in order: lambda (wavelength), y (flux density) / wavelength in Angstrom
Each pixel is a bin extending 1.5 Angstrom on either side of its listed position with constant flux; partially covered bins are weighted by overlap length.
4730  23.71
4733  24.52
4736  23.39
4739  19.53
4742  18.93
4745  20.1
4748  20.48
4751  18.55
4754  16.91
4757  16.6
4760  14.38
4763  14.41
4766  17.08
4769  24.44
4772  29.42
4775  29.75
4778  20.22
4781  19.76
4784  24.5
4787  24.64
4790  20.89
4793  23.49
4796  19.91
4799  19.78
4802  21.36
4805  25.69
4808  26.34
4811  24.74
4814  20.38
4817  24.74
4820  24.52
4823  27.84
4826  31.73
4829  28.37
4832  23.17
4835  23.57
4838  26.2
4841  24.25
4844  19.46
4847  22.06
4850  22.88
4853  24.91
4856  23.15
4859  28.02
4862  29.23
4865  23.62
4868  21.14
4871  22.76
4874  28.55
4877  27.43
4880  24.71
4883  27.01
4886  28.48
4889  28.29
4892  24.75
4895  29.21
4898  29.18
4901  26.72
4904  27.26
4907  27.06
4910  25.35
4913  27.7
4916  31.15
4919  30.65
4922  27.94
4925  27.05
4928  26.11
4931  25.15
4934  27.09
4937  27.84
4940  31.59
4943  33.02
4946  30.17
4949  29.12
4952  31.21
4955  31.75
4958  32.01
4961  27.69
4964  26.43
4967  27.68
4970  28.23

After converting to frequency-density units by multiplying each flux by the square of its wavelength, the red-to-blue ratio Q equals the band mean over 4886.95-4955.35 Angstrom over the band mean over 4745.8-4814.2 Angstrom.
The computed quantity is 1.4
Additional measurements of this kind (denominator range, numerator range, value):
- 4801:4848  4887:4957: 1.20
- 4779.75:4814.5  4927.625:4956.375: 1.38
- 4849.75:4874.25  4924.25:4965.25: 1.21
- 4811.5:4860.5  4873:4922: 1.15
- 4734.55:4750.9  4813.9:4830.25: 1.36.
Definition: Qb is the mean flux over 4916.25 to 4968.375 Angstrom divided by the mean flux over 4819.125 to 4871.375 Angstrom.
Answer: 1.17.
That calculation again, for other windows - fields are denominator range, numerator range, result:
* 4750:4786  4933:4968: 1.44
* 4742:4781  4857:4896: 1.31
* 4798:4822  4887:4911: 1.16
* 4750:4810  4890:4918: 1.29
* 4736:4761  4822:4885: 1.36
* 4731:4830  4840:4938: 1.18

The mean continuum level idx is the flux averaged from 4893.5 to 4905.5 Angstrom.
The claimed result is 28.1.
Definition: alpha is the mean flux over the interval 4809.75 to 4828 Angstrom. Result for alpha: 25.7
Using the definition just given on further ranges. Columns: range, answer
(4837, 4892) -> 25.1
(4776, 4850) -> 23.7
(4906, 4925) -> 28.2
